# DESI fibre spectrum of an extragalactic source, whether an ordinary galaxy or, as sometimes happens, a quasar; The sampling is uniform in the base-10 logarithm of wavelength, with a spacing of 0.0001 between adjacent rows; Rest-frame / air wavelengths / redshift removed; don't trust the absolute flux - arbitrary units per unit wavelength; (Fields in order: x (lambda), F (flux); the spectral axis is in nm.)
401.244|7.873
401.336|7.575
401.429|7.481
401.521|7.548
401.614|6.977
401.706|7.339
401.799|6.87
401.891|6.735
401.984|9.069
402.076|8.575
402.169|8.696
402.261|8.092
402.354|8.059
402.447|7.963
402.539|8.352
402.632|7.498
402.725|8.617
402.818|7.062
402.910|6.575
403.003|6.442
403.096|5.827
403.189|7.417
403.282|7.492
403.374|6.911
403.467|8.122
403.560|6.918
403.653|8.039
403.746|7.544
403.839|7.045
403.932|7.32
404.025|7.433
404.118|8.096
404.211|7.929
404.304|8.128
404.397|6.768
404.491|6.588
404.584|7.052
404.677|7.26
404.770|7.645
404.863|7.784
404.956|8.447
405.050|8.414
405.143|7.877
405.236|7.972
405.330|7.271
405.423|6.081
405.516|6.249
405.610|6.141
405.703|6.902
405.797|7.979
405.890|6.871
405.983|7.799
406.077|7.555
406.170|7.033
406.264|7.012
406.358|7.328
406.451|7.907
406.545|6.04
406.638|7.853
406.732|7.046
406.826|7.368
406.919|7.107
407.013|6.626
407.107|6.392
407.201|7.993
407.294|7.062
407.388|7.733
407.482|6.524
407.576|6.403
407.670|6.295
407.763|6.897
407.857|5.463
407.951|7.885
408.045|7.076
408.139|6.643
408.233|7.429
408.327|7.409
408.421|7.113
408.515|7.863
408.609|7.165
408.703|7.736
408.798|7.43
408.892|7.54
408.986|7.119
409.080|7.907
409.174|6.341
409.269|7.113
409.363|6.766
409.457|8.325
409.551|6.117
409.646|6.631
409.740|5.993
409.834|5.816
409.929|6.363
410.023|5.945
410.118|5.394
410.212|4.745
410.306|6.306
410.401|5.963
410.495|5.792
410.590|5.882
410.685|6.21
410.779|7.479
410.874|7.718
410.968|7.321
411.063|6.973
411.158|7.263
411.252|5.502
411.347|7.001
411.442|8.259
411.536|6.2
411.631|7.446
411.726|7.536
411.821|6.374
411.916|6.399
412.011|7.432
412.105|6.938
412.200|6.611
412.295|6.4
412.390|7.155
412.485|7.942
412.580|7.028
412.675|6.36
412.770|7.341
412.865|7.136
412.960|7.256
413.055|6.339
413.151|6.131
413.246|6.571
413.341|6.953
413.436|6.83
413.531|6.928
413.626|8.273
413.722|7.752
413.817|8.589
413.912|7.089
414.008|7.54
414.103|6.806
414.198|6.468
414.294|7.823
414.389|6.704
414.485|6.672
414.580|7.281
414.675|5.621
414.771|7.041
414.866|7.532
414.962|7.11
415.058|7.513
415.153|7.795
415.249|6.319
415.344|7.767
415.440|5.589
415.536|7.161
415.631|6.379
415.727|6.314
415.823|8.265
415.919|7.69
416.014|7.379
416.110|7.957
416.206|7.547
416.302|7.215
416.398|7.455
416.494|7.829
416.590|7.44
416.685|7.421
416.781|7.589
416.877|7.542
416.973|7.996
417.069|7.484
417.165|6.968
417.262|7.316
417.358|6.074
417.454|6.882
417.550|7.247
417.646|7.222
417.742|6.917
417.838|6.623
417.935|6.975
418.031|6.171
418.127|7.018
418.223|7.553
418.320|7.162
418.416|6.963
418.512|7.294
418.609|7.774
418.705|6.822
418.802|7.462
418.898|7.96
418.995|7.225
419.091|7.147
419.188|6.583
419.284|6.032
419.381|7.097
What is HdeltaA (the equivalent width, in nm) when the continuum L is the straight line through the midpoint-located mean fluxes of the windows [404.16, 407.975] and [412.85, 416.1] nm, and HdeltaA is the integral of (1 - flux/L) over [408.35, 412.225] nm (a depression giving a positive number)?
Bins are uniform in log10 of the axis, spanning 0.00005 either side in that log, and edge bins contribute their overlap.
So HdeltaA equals 0.19 nm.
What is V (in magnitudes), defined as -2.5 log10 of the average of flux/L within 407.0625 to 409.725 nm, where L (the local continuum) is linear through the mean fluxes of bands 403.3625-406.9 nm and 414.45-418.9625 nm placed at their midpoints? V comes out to 0.04 mag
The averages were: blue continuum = 7.36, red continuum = 7.18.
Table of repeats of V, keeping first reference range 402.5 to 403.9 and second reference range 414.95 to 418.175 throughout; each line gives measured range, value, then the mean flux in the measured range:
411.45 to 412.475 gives 0.04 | 6.95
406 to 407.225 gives 0.02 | 7.17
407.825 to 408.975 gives 0.00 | 7.25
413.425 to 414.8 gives 0.01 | 7.17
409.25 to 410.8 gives 0.16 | 6.25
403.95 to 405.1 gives -0.05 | 7.62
